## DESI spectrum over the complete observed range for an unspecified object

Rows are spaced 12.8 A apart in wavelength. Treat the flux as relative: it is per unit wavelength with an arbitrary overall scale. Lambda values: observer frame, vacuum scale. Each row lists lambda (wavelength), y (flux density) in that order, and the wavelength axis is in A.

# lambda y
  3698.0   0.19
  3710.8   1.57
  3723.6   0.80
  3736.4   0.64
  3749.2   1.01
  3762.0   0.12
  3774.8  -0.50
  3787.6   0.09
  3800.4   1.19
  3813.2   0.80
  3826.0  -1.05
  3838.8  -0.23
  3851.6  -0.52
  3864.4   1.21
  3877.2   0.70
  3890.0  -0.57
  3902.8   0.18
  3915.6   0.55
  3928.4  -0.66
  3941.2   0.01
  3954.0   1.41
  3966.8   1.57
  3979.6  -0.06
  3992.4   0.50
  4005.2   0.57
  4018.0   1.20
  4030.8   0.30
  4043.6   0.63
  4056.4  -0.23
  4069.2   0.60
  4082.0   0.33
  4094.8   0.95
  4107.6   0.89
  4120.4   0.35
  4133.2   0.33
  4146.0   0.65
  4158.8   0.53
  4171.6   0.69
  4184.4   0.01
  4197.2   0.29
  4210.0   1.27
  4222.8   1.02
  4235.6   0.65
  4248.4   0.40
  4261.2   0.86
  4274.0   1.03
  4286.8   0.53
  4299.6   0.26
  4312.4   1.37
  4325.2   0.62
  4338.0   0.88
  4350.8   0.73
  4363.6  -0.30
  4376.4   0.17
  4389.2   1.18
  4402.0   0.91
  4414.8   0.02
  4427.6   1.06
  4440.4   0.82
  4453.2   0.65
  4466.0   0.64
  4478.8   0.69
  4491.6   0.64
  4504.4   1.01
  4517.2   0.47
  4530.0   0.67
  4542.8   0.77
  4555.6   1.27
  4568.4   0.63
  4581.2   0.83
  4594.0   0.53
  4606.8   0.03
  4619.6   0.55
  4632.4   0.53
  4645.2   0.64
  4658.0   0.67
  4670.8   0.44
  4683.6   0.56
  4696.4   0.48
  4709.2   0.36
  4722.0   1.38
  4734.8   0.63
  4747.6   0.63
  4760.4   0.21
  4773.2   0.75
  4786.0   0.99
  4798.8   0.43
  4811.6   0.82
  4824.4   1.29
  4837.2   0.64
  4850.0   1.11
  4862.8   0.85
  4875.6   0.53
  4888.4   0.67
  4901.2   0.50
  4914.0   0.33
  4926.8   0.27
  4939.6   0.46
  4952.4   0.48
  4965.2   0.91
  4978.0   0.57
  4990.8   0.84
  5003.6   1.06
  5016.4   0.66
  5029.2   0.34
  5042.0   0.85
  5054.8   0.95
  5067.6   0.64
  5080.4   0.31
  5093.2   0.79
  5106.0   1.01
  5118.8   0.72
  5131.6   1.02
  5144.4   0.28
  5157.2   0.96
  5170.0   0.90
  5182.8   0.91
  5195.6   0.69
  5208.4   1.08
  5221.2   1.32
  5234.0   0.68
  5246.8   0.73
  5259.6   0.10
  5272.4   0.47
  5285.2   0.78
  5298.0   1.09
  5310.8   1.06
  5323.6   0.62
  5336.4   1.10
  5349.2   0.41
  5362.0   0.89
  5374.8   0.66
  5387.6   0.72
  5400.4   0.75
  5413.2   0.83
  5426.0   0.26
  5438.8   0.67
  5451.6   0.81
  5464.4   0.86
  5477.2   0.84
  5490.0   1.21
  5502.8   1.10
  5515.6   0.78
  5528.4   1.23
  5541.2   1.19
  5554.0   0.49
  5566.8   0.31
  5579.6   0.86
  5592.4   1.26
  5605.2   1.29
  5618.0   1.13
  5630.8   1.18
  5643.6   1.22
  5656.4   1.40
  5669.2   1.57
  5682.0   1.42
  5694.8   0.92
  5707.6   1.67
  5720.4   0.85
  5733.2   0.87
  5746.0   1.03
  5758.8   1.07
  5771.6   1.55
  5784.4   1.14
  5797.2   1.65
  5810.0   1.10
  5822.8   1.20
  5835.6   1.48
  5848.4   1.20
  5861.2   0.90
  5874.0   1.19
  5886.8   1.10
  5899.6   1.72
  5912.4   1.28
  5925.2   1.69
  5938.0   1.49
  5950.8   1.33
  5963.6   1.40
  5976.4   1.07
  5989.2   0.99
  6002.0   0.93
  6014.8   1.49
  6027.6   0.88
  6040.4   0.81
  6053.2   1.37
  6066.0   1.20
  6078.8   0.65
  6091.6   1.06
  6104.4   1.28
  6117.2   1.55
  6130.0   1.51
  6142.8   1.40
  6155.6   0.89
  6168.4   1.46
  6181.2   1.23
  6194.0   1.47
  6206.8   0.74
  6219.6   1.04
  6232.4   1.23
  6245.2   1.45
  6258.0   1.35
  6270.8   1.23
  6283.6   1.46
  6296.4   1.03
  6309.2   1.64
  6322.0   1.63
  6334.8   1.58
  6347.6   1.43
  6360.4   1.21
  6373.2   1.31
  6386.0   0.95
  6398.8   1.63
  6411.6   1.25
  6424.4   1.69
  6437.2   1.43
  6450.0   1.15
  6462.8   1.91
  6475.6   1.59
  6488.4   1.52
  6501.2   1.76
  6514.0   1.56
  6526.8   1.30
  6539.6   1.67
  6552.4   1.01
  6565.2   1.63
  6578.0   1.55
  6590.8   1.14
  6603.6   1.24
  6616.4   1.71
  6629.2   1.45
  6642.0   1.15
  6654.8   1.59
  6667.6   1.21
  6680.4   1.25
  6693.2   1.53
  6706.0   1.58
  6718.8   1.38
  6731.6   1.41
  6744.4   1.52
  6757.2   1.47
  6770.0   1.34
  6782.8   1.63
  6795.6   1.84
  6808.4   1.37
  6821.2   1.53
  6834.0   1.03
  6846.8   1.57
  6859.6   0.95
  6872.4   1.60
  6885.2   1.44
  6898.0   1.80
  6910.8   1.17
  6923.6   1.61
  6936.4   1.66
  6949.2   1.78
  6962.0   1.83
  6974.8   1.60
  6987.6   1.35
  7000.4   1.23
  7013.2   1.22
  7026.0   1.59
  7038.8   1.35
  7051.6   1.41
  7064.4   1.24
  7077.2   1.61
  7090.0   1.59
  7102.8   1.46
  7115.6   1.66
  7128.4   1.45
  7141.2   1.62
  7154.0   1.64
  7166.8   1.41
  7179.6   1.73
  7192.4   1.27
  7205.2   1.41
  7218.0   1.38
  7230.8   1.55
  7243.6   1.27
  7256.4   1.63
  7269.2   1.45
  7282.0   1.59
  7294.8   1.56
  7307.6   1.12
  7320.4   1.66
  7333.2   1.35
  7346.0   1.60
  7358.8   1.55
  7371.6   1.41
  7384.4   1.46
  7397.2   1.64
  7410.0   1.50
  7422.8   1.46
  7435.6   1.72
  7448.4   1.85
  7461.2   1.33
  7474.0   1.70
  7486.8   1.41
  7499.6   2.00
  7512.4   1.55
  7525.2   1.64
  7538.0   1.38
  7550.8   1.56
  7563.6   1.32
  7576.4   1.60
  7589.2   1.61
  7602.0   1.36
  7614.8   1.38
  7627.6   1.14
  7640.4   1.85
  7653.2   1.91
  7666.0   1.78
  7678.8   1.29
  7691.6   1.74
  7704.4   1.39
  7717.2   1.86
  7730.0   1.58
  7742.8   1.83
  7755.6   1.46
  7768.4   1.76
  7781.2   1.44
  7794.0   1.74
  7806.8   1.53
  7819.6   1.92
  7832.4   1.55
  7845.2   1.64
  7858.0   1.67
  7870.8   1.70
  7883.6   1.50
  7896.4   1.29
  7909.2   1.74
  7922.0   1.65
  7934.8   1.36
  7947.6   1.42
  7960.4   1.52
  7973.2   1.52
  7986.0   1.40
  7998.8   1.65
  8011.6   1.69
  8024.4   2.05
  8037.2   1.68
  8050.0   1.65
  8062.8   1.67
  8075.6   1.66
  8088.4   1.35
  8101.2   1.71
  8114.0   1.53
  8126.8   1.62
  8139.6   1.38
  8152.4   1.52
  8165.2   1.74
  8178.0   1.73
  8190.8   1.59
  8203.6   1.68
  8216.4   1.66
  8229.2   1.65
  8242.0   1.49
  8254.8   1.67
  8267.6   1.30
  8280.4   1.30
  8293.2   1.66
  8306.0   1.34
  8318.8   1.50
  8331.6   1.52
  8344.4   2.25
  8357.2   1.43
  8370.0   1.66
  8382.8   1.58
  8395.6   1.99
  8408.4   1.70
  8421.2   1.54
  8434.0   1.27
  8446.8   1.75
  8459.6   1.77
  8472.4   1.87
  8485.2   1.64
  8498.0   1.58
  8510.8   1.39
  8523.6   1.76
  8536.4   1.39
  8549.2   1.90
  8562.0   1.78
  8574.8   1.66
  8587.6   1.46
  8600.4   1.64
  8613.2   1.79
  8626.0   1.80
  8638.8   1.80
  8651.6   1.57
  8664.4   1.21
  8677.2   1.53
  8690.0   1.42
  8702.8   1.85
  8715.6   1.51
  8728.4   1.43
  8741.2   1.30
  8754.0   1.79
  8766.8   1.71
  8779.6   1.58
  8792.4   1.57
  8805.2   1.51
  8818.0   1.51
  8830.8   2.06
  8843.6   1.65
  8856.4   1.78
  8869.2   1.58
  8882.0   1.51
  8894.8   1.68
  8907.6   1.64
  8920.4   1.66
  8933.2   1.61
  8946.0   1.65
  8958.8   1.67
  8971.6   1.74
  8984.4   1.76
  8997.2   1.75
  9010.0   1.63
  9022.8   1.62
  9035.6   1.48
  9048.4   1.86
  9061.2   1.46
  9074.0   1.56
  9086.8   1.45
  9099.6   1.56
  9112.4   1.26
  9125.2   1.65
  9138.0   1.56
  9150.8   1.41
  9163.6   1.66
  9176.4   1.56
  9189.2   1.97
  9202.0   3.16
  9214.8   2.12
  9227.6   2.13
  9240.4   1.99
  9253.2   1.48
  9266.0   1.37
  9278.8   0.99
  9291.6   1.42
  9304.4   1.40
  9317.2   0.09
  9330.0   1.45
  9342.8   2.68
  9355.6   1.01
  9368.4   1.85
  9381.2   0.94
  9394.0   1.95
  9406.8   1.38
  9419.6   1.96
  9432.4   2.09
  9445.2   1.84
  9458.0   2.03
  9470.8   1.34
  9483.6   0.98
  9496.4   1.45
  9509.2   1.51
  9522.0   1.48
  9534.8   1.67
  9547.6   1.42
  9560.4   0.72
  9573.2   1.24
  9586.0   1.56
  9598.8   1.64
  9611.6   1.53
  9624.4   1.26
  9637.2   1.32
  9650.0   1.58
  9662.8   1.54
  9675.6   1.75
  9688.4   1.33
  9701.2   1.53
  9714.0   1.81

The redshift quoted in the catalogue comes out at 0.40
